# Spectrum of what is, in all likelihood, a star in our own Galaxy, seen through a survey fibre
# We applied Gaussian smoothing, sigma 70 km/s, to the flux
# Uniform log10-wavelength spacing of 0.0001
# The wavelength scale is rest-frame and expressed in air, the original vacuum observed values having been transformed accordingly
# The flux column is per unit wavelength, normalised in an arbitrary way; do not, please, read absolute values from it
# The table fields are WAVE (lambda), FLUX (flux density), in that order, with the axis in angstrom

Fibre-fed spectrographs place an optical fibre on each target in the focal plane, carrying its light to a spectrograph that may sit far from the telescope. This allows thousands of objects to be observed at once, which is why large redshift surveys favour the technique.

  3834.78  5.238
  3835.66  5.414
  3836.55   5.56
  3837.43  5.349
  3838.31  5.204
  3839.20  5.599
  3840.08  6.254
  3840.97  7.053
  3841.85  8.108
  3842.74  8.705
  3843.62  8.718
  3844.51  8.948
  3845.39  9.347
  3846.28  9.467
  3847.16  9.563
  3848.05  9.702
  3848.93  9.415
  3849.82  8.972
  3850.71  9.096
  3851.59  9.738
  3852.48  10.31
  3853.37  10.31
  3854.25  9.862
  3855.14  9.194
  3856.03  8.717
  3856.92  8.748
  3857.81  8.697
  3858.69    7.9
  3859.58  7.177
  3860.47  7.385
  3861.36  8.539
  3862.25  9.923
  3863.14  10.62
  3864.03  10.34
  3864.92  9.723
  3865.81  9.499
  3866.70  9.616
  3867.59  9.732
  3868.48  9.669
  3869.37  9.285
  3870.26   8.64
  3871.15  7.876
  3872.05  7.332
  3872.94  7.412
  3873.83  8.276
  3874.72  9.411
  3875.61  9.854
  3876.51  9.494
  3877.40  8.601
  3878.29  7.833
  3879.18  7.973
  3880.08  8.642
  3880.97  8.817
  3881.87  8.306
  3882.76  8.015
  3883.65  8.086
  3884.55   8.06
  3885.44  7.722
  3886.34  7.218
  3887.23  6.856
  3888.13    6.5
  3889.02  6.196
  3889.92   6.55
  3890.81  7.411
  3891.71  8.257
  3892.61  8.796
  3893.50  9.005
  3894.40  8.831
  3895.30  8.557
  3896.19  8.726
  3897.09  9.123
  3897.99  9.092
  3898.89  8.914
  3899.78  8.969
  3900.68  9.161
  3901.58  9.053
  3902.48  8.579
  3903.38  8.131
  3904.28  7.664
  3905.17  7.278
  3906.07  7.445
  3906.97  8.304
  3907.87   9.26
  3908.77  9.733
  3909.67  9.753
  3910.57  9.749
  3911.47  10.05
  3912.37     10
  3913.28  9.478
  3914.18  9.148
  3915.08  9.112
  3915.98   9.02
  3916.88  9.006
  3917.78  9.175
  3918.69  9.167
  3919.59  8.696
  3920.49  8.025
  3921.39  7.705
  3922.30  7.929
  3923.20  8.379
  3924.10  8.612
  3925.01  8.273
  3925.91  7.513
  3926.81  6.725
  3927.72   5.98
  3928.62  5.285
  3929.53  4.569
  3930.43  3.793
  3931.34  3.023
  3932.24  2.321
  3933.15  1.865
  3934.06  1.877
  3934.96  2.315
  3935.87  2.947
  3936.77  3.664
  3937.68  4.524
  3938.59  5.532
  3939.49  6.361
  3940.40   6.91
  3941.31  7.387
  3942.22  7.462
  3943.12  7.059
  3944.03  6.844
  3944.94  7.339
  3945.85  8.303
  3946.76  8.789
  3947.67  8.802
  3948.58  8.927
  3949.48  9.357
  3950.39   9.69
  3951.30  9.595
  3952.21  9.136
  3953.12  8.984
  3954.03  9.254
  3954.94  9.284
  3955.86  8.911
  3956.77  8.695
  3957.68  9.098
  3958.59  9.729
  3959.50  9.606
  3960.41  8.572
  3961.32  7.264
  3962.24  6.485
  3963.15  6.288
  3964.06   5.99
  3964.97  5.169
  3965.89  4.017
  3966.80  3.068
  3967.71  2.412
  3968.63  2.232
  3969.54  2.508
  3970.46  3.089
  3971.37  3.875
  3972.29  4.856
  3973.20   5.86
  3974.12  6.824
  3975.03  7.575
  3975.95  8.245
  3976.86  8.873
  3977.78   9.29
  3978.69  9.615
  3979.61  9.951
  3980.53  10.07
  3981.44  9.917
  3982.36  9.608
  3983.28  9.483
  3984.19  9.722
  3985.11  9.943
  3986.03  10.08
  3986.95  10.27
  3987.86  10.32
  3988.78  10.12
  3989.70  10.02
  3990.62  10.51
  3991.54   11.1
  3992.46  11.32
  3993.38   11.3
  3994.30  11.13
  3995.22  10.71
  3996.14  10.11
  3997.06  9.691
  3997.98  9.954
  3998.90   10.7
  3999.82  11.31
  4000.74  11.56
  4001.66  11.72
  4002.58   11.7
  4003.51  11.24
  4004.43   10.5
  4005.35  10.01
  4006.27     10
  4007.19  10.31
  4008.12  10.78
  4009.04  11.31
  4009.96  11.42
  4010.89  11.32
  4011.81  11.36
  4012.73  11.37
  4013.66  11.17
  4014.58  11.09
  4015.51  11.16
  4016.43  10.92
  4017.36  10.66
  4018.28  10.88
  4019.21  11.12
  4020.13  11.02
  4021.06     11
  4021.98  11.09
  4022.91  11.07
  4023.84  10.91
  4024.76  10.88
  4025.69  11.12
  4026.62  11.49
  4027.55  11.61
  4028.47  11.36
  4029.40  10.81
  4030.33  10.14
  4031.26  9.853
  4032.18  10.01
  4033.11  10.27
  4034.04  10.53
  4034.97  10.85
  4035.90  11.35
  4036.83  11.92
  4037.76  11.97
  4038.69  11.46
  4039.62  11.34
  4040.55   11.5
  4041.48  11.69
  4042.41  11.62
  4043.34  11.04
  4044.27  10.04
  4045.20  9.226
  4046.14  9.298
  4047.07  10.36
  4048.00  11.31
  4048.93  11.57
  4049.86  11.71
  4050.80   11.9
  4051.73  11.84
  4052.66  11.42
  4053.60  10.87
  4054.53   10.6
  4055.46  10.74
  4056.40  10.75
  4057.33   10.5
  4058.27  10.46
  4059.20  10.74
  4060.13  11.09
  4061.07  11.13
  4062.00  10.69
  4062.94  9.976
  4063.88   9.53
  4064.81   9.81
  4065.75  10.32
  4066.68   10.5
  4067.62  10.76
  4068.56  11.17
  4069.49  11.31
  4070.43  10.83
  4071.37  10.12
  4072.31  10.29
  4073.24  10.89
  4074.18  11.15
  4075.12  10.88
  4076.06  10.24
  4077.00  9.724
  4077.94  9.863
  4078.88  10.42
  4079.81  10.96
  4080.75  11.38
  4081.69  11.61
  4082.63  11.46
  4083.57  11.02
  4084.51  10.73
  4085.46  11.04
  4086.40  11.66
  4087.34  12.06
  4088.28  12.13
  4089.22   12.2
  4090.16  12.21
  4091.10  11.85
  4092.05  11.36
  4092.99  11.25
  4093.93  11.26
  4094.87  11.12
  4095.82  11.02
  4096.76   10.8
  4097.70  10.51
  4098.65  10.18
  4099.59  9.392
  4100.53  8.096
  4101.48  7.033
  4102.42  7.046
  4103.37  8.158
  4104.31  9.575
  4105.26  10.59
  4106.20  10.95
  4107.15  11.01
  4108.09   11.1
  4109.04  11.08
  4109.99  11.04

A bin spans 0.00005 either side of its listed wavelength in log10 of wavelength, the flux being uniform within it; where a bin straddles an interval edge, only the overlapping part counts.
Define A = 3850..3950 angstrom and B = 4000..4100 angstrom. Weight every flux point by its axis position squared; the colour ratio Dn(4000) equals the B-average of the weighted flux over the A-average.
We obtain 1.48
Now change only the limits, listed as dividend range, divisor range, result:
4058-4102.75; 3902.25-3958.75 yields 1.53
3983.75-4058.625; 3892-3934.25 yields 1.46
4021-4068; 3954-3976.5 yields 1.79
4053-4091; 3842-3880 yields 1.34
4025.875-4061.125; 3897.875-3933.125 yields 1.48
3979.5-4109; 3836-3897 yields 1.39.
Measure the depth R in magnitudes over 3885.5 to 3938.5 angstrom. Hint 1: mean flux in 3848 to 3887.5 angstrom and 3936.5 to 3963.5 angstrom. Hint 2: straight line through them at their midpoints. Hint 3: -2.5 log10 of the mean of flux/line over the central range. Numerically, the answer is 0.132 mag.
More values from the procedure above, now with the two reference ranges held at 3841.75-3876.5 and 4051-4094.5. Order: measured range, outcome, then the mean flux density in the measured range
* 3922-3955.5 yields 0.426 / 6.61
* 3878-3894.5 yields 0.190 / 7.82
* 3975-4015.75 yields -0.018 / 10.4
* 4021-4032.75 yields -0.033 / 10.9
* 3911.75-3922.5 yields 0.080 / 8.91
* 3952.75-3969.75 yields 0.420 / 6.76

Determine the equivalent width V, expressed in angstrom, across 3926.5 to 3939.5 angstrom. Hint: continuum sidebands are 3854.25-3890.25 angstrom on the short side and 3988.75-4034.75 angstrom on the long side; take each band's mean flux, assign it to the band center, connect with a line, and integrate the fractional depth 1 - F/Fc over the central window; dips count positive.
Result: 7.6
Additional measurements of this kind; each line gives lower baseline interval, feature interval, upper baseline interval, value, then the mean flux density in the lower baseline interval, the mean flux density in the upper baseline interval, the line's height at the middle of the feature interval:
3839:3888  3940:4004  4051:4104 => 7.92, 8.7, 10.6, 9.69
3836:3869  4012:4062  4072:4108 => -3.92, 8.66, 10.6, 10.2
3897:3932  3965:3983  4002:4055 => 6.06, 8.13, 11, 9.62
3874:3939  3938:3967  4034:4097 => 2.70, 7.6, 11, 8.58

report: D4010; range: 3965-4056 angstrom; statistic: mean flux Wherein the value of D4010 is 9.99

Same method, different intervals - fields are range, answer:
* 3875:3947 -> 7.55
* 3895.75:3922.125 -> 8.87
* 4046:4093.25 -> 10.9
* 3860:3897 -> 8.48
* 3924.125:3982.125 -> 6.66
